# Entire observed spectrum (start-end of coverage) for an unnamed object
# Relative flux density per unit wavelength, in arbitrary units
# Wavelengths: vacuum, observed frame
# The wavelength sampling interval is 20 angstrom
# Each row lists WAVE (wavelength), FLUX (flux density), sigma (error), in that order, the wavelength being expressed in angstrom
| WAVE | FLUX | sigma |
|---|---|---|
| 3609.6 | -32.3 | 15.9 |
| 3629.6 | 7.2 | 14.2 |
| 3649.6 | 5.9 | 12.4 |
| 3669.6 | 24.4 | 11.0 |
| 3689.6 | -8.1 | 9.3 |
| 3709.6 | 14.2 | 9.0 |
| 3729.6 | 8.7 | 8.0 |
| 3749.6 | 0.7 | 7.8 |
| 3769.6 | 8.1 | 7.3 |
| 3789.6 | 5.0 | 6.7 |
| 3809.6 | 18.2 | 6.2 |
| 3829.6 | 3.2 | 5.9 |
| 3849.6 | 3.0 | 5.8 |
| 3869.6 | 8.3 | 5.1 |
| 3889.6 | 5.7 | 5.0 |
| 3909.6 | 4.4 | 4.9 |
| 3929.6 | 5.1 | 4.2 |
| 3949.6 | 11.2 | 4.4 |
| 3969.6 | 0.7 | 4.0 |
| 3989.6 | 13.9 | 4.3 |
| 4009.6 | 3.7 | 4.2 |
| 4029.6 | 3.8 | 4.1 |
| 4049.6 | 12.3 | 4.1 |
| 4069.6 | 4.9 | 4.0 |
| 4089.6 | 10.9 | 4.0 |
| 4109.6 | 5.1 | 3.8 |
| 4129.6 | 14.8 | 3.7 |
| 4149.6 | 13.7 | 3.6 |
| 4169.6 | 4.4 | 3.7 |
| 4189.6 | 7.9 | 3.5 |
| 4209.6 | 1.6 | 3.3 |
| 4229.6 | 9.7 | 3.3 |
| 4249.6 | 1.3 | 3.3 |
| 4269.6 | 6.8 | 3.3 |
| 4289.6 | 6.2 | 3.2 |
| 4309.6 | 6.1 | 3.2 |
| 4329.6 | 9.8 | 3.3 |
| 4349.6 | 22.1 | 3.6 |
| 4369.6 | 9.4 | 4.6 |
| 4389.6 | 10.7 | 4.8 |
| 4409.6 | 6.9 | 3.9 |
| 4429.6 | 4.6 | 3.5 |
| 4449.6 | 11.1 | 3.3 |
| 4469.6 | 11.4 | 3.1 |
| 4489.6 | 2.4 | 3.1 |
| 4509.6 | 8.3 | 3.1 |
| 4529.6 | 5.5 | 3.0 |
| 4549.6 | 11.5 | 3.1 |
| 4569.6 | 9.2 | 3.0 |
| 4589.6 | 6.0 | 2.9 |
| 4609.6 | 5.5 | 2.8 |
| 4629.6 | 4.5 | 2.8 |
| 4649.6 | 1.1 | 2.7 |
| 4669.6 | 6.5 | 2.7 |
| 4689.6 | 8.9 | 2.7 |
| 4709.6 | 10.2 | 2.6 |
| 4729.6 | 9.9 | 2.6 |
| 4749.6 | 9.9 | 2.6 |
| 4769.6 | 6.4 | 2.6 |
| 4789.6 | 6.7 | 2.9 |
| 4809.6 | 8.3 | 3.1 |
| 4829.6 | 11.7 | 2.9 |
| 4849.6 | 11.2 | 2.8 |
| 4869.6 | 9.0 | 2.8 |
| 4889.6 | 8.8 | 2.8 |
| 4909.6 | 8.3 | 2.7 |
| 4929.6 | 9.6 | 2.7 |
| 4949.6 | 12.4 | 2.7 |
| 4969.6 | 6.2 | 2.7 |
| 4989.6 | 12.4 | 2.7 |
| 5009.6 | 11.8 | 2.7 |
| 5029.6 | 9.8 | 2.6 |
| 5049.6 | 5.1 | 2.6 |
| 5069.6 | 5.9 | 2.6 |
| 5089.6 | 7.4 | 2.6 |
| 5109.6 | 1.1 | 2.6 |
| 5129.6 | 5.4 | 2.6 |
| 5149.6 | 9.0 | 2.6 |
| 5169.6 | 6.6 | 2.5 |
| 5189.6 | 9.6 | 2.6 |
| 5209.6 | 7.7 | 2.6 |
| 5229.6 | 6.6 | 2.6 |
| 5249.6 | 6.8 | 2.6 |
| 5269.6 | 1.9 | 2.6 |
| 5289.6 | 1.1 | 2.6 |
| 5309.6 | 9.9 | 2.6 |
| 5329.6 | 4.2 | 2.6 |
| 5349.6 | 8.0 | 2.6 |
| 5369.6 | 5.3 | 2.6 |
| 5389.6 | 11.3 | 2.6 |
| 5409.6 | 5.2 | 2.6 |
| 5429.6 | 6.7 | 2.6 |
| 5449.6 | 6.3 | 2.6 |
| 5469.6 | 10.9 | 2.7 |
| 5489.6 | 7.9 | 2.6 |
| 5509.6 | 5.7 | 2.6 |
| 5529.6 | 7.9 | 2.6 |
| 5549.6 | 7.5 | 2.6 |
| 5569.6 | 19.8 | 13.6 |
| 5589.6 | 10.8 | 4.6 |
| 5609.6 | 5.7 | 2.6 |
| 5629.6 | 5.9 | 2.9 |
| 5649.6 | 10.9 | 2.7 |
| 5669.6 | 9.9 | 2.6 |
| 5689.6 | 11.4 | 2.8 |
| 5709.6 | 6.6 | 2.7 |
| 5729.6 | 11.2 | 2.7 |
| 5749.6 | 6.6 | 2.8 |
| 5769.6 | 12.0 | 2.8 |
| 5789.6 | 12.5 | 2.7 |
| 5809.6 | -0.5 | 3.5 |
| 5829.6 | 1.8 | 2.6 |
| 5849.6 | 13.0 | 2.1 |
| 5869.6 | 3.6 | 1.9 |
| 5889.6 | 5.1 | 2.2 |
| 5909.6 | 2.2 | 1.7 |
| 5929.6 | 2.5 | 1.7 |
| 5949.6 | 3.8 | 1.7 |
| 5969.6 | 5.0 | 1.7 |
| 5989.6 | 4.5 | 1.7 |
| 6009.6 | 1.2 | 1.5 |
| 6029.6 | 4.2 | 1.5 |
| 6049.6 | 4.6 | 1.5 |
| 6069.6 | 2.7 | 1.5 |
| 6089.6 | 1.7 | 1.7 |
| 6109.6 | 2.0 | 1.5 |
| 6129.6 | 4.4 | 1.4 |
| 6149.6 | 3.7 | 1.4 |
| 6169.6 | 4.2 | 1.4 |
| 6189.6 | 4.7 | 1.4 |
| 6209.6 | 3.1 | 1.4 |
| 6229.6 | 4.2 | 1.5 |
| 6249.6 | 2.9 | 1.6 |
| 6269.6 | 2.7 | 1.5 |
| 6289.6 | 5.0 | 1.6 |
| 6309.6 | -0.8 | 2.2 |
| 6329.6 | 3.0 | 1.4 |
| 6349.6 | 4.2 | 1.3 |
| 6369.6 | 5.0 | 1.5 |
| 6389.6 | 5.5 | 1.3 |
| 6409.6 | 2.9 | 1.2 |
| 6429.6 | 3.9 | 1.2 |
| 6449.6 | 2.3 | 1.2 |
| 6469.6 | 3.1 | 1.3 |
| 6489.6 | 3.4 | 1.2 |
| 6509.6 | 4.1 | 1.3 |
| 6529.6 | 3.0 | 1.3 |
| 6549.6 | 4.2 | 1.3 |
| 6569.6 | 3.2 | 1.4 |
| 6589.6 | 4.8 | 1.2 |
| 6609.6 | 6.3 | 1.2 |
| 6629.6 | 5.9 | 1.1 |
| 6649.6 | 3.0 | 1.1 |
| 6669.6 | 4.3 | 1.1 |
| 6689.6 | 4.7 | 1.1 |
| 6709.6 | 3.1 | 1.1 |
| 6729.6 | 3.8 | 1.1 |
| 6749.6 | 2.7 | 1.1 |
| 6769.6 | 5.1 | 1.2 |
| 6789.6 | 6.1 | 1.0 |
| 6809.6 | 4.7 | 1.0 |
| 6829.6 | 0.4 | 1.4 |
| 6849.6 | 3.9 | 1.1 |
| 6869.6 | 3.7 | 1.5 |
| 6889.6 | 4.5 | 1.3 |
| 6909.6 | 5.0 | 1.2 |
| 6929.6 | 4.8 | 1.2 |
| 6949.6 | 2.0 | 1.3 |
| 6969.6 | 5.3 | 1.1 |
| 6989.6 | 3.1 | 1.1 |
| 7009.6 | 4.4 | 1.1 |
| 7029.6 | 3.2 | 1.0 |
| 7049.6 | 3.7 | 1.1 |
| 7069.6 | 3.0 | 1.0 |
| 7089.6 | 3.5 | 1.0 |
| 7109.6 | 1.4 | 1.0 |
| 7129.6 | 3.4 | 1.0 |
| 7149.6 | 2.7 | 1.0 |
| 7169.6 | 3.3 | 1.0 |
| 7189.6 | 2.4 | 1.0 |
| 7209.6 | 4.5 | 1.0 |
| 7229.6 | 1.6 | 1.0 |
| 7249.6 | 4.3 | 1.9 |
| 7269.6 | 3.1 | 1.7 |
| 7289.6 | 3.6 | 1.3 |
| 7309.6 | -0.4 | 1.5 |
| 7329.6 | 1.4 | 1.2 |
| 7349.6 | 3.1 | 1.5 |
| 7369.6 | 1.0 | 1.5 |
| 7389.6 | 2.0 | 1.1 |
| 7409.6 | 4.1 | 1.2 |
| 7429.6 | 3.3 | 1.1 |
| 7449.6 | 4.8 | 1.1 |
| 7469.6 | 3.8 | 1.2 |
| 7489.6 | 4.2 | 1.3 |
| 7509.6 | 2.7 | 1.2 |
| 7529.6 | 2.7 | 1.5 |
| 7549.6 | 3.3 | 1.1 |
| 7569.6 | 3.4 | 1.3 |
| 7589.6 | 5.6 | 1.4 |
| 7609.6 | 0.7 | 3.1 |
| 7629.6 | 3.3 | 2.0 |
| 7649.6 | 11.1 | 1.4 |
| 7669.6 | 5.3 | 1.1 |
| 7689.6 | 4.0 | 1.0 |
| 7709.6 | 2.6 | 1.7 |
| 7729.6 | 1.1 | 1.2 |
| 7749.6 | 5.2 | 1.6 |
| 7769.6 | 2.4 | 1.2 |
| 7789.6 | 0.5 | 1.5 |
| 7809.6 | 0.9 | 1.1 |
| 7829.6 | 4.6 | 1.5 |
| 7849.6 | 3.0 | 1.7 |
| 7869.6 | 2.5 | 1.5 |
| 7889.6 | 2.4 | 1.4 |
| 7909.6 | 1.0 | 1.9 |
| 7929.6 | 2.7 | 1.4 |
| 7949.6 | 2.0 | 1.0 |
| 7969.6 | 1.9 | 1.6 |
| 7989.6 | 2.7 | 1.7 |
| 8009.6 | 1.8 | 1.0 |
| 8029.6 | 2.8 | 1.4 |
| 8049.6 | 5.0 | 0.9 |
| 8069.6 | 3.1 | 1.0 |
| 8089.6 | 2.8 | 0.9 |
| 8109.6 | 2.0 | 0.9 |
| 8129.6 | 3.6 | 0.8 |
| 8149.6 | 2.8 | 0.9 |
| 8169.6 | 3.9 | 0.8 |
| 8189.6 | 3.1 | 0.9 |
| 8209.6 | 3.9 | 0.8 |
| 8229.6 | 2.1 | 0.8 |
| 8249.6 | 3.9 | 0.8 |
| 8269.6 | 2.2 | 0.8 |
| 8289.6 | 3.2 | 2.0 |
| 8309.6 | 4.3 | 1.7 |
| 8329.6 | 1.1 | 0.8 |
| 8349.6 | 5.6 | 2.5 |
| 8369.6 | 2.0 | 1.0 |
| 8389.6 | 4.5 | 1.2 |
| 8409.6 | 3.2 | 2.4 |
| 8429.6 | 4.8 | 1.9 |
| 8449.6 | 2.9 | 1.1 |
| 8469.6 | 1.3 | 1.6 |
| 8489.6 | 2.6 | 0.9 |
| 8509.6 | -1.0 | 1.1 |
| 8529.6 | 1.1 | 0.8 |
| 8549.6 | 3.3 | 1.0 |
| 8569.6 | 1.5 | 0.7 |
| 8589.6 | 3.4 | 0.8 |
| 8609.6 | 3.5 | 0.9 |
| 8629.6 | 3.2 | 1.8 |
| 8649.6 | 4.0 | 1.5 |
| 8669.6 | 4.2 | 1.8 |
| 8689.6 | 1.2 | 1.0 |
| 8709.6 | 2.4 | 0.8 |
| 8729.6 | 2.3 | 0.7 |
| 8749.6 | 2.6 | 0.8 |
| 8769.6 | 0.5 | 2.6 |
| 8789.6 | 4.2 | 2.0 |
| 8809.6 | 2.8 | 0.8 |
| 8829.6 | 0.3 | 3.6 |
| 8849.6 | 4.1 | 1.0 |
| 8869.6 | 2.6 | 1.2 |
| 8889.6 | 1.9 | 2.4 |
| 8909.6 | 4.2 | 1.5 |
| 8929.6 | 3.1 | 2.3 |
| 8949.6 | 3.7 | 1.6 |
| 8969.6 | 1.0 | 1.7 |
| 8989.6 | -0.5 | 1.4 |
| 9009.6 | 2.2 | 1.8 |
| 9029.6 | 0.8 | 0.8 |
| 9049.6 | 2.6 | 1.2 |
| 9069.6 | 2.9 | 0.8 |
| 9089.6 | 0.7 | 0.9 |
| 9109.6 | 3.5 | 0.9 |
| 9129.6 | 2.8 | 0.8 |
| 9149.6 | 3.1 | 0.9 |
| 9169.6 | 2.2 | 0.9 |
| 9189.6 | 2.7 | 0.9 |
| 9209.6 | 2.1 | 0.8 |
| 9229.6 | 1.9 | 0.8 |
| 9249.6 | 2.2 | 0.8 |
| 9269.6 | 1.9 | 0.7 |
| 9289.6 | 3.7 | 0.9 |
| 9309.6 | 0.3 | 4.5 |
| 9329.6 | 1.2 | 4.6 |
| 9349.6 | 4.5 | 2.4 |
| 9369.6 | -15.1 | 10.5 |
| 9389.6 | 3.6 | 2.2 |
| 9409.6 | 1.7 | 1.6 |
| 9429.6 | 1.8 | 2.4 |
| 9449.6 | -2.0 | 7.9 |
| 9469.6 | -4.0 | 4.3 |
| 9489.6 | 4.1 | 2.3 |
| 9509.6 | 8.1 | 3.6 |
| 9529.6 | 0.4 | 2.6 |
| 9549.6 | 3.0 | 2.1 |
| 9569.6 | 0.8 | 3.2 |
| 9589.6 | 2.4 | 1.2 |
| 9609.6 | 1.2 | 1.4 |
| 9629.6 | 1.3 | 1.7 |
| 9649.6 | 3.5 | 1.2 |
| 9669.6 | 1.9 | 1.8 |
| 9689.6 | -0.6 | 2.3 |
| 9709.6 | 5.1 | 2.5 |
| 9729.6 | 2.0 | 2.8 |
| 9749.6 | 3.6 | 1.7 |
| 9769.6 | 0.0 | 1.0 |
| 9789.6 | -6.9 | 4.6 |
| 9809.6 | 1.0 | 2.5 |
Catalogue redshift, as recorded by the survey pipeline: 0.167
